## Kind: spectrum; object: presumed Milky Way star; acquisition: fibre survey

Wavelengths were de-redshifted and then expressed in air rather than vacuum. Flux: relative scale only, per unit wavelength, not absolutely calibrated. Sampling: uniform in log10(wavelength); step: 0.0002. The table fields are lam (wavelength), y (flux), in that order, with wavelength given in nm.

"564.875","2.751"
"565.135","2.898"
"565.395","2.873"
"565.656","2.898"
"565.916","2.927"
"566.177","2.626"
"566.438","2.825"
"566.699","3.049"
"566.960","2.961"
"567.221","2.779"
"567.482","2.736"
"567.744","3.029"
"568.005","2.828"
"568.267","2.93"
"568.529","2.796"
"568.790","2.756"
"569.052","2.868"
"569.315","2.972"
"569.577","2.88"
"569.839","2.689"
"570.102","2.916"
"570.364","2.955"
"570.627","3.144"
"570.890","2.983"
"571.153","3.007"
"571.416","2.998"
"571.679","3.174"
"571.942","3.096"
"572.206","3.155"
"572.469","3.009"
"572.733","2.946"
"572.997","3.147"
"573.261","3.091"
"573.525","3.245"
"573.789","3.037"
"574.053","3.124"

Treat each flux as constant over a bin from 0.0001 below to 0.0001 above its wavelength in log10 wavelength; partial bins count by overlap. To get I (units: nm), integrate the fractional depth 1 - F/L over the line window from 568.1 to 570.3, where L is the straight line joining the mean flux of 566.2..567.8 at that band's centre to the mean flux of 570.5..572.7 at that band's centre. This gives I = 0.08 nm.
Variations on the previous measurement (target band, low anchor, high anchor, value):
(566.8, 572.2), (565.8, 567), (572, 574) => 0.08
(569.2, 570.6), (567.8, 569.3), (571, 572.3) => 0.03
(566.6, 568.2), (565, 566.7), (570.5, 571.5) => 0.01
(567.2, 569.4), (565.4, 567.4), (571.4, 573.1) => 0.06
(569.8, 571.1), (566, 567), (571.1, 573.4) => 0.02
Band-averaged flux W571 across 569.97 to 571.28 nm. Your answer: 3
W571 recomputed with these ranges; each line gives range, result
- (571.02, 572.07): 3.07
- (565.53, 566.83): 2.86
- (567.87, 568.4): 2.88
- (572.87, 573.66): 3.16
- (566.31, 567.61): 2.87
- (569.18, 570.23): 2.86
